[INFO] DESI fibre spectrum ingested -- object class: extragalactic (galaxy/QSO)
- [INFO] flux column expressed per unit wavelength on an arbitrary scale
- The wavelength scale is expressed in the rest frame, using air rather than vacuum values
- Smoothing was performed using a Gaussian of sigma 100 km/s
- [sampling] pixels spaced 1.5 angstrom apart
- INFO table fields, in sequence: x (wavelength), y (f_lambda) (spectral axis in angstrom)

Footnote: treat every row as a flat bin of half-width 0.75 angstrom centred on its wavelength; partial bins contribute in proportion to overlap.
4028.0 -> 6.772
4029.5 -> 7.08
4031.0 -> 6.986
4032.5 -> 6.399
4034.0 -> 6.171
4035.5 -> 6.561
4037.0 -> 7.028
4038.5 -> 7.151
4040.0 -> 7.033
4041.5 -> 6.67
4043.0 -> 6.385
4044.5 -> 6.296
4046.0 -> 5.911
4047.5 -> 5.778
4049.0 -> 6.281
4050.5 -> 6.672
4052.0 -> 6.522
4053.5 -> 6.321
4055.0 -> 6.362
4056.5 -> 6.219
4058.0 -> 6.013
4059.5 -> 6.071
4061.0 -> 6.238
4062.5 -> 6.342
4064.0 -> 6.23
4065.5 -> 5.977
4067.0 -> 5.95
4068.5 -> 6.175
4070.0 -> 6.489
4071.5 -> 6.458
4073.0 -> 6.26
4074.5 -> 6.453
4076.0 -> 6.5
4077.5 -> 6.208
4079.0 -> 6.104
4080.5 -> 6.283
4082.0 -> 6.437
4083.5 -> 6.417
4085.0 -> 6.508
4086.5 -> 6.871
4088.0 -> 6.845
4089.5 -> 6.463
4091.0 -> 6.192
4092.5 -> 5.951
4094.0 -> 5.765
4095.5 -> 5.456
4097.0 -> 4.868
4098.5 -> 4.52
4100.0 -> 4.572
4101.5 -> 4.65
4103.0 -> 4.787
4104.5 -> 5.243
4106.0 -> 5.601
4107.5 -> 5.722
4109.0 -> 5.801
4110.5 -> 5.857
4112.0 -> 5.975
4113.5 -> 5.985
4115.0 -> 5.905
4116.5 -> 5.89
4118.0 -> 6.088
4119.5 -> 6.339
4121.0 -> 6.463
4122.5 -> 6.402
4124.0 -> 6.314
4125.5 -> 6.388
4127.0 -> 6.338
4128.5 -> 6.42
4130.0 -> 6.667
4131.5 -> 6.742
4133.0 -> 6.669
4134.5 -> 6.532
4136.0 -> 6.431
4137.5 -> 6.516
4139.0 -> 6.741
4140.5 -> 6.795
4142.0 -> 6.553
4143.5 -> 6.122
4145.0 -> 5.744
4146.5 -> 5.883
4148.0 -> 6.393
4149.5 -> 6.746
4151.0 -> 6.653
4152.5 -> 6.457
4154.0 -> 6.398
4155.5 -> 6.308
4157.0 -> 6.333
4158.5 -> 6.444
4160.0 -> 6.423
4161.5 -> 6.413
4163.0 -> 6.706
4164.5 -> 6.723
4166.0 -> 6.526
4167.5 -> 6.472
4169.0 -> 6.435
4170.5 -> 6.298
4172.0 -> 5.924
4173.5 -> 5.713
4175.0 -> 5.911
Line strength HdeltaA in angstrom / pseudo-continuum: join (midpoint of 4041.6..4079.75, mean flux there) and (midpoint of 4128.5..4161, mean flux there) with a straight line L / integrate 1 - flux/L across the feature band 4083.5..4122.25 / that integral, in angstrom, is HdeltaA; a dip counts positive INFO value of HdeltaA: 3.4 angstrom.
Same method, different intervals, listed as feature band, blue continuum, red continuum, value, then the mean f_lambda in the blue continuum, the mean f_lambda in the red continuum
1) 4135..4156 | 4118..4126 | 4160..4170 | 0.1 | 6.35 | 6.53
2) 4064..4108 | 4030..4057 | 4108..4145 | 3.3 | 6.49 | 6.31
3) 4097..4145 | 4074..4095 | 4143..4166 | 2.7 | 6.35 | 6.39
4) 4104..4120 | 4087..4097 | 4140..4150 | 0.7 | 6.04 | 6.3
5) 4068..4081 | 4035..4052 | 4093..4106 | -1.4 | 6.52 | 5.04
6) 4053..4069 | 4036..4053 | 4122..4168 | 0.8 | 6.52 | 6.46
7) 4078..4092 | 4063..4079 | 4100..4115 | -1.1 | 6.26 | 5.49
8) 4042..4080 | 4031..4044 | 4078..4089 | 1.9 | 6.69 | 6.49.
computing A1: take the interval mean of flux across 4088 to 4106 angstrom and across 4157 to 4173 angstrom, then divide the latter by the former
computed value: 1.2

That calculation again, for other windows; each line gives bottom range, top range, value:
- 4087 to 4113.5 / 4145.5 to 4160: 1.15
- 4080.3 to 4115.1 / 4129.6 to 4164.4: 1.12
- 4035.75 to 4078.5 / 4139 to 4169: 1.01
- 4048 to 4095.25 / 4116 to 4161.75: 1.02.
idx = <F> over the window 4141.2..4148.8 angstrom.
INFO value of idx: 6.15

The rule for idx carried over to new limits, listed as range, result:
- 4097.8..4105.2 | 4.75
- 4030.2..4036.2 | 6.53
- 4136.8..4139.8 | 6.63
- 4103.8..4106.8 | 5.43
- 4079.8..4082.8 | 6.36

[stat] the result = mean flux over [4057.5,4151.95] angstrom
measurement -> 6.13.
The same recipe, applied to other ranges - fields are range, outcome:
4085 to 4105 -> 5.59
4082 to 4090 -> 6.61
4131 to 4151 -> 6.46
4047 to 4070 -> 6.22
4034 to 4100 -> 6.24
